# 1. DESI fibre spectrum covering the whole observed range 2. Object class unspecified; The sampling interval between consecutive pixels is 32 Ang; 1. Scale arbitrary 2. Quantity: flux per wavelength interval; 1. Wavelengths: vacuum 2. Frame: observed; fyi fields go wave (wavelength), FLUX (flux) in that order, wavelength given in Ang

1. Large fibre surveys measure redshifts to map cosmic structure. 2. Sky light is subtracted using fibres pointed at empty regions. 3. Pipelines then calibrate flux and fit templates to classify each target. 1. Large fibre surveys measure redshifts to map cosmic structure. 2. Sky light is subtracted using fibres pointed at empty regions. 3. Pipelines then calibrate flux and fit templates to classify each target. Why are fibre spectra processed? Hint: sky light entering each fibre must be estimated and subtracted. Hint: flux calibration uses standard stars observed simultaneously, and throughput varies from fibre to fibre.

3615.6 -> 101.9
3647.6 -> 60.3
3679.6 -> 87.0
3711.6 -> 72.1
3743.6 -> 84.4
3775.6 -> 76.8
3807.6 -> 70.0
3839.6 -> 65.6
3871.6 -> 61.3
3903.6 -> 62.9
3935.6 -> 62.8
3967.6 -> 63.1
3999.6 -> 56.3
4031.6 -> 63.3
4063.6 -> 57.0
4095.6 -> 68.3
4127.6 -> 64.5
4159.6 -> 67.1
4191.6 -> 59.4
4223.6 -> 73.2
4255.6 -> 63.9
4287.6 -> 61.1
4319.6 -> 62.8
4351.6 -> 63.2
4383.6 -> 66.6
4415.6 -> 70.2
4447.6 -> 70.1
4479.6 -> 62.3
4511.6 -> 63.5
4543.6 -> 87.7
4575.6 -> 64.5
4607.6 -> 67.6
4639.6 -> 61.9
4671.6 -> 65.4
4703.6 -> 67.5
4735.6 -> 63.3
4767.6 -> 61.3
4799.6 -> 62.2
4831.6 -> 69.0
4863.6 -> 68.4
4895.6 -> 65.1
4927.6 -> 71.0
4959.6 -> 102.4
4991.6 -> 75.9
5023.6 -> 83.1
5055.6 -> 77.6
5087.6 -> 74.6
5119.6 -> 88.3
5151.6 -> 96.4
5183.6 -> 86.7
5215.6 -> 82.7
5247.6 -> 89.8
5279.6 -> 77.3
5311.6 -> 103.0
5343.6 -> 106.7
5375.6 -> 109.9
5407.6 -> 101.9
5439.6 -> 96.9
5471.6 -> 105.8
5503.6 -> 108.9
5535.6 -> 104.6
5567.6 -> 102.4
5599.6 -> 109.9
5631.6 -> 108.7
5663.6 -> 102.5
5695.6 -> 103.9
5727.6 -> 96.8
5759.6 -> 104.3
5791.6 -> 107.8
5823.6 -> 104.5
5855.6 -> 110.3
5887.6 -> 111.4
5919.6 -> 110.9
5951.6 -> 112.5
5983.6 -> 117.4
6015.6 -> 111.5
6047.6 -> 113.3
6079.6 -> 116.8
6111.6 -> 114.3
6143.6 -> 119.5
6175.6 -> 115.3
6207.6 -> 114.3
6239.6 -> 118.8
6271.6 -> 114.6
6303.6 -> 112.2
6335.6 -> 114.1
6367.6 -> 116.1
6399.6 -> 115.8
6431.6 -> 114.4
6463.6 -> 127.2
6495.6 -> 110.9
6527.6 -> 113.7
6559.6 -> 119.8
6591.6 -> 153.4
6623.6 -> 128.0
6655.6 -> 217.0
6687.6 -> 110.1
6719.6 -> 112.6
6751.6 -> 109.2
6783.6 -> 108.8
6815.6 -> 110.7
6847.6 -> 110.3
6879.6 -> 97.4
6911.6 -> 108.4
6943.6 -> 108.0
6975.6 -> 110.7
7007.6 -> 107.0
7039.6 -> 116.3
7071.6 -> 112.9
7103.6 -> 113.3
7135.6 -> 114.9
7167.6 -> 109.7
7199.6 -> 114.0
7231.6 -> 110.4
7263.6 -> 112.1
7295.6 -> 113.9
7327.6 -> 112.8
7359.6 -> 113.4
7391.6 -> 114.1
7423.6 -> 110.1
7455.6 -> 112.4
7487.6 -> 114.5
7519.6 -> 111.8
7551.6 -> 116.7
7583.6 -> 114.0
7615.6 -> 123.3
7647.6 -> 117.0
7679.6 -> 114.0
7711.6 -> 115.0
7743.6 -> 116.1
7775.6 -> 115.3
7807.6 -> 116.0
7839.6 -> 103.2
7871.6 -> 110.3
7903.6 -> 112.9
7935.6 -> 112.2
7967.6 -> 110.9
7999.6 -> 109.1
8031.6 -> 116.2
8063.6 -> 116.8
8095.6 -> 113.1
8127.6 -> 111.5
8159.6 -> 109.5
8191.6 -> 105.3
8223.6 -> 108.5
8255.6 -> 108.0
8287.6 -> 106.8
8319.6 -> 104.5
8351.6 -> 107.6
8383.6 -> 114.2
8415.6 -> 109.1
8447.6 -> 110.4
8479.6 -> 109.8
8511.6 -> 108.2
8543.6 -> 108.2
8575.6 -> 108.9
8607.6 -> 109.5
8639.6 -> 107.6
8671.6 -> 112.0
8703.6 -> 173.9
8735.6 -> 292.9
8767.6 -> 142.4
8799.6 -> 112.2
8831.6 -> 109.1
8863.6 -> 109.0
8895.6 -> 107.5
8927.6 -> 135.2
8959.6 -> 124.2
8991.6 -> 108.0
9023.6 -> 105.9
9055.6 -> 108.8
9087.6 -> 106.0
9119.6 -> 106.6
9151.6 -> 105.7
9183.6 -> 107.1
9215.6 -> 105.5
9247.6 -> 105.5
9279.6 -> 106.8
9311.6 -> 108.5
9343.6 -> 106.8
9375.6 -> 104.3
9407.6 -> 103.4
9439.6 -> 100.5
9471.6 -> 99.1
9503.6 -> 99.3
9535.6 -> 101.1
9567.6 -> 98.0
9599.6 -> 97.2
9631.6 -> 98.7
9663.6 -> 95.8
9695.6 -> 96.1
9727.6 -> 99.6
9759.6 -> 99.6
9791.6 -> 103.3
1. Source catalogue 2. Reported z 0.33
